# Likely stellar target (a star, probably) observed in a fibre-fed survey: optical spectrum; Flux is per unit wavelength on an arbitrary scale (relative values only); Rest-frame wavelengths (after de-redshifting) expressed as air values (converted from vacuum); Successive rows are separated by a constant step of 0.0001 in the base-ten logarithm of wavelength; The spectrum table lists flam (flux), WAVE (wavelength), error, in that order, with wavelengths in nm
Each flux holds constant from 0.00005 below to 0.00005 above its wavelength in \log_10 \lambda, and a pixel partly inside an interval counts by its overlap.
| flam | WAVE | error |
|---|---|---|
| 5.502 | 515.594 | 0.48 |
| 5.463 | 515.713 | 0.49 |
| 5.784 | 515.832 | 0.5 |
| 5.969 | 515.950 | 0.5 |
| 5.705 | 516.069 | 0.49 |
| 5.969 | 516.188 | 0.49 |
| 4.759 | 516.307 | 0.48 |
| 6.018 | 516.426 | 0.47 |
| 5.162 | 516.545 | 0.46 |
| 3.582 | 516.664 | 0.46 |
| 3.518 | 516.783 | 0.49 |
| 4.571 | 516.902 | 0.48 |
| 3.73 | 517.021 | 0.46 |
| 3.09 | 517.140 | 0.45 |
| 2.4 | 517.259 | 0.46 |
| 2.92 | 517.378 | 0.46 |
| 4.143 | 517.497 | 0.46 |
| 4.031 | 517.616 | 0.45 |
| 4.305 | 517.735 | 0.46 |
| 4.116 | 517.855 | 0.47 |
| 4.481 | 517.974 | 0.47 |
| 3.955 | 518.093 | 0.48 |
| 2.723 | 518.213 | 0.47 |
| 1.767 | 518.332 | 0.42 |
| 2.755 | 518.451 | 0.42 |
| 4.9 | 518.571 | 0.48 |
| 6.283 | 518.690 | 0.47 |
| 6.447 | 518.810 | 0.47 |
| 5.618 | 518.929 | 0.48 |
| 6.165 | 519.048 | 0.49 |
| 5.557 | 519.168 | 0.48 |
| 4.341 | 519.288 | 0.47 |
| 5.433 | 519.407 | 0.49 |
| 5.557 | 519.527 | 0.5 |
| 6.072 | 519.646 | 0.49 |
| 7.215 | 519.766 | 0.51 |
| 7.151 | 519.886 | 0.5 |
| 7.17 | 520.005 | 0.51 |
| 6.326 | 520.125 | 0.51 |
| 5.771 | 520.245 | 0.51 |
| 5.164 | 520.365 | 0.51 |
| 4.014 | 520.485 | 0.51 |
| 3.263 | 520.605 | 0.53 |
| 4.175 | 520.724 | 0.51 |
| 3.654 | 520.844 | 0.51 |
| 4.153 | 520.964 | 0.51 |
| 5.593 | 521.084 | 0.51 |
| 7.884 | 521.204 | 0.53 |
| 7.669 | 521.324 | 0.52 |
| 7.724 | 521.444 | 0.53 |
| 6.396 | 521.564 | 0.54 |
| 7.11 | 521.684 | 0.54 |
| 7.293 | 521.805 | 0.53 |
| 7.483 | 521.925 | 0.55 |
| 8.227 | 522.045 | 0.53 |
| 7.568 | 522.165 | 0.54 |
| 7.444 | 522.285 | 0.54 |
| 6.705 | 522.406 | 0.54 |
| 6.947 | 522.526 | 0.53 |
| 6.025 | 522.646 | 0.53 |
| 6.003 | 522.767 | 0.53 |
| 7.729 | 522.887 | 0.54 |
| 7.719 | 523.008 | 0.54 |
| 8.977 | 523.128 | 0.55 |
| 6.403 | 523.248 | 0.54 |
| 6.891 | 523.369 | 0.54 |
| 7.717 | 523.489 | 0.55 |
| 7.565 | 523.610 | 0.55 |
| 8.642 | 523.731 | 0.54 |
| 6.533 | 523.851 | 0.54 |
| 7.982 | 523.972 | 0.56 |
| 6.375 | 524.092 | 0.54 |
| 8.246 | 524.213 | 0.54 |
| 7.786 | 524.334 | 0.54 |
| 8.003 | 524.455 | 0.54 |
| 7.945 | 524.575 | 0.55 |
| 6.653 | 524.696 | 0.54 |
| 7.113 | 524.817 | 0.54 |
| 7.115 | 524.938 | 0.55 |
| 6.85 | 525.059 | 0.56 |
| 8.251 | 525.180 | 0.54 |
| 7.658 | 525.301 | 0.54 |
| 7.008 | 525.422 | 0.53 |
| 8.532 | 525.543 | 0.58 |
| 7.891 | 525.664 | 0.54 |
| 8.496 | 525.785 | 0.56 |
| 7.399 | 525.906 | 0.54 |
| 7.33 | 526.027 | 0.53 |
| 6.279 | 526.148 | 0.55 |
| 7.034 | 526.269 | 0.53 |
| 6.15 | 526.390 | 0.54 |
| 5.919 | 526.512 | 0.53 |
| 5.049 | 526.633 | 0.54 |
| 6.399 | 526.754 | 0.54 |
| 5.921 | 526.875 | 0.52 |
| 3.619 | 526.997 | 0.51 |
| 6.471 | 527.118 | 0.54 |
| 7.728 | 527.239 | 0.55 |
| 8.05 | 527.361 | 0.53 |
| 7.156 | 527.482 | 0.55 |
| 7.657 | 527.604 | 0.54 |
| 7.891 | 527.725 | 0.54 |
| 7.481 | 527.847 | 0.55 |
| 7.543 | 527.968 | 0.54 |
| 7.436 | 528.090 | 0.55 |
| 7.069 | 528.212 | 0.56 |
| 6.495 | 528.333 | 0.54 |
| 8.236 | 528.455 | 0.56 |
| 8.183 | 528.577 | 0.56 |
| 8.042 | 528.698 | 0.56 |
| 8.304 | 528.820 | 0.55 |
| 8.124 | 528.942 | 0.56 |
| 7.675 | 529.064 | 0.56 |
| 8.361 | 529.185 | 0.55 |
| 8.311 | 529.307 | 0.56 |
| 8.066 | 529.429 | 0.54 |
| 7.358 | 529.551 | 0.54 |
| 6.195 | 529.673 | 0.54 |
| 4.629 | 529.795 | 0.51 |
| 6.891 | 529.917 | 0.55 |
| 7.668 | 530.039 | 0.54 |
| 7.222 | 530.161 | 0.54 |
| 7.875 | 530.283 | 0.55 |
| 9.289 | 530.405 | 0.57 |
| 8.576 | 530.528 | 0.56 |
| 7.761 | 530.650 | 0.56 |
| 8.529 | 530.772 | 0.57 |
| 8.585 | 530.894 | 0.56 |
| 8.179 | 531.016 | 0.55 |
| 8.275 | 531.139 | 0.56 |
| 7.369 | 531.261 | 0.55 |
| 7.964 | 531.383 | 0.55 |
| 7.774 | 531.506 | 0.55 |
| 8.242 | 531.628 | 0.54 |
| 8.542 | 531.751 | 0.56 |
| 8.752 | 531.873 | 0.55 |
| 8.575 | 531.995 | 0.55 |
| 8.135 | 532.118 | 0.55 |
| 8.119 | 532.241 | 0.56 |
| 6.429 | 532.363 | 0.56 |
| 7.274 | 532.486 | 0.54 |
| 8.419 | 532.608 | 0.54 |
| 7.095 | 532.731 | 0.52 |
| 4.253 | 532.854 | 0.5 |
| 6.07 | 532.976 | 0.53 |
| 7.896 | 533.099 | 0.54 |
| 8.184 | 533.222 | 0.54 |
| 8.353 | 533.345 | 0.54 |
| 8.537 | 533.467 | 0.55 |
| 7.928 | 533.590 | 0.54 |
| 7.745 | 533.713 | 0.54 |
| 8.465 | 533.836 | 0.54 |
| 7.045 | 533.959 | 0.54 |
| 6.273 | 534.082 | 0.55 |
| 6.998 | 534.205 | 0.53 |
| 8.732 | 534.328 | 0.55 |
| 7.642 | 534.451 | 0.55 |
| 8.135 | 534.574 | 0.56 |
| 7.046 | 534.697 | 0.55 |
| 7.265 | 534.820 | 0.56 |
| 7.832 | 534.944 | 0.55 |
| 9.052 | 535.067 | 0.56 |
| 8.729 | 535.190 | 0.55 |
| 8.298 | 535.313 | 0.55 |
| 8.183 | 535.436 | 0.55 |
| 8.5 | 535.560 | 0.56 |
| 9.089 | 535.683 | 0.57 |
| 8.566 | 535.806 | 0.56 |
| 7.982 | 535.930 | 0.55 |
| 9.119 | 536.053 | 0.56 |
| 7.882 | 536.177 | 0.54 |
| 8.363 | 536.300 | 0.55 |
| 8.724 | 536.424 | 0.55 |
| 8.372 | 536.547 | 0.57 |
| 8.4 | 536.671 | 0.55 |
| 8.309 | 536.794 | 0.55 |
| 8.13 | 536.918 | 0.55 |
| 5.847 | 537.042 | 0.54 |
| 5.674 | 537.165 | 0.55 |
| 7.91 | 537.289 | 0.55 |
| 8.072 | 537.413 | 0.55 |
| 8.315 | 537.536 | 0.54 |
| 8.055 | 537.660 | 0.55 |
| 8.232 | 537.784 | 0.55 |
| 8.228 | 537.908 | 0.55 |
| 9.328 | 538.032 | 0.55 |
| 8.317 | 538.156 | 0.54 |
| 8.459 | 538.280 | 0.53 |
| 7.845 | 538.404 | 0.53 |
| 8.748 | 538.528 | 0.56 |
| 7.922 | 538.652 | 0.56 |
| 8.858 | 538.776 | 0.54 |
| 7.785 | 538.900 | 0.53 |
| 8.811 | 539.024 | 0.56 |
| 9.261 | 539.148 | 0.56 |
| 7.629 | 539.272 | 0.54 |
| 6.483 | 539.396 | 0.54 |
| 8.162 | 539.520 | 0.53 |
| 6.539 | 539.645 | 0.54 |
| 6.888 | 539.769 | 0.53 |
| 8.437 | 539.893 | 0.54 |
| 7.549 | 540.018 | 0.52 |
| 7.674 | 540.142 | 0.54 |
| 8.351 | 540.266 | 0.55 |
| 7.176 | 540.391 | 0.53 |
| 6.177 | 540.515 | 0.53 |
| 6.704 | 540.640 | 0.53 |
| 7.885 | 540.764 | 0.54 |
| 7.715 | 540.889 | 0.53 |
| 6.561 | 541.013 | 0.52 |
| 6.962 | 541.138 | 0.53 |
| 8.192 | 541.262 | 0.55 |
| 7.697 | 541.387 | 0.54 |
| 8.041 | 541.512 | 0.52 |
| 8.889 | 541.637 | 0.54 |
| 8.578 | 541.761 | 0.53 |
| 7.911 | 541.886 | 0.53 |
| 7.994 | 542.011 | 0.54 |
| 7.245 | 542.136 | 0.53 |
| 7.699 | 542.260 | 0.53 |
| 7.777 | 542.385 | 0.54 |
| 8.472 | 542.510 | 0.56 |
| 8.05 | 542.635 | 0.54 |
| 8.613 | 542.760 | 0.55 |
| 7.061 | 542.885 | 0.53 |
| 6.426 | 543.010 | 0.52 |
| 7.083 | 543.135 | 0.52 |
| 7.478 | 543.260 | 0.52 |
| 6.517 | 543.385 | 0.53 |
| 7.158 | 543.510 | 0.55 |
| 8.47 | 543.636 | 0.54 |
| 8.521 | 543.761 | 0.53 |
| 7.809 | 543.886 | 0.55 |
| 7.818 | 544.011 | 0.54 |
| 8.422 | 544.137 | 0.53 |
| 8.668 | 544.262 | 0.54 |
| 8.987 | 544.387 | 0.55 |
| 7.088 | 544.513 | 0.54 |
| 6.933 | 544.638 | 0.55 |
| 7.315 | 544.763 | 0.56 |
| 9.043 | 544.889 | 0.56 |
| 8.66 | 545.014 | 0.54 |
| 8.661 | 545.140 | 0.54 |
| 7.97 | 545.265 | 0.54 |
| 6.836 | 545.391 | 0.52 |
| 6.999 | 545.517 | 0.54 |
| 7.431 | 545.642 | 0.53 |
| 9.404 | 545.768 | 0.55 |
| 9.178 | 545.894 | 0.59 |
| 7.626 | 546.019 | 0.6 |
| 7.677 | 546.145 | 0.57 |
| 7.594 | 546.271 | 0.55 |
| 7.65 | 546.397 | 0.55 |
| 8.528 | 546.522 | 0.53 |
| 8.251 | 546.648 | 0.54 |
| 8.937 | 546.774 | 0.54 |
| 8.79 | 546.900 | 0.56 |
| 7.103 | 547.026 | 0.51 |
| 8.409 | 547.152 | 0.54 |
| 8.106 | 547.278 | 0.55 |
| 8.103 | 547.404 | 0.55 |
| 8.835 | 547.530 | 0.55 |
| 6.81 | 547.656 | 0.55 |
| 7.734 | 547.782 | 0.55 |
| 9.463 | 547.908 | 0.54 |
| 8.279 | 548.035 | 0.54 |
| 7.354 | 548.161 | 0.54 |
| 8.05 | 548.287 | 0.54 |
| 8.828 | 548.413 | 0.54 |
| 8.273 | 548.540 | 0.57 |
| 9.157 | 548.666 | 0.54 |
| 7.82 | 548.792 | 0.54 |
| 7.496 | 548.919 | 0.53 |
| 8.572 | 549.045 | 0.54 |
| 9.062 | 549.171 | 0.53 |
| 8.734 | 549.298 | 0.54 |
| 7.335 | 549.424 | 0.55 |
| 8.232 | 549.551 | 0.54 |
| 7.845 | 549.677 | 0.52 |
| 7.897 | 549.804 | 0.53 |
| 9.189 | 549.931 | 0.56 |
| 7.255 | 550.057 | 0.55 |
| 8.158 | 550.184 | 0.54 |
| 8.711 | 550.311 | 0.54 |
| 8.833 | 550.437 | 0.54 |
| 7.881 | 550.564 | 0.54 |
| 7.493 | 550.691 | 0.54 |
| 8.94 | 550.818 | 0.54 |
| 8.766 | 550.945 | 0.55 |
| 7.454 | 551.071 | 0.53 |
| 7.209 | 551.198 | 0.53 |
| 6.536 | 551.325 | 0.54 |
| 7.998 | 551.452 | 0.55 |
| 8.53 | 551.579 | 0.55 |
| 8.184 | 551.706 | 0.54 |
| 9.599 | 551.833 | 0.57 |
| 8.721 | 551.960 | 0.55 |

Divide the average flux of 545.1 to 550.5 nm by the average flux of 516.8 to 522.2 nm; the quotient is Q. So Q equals 1.6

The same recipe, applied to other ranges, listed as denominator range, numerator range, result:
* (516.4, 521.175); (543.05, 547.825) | 1.69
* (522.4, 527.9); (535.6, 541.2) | 1.10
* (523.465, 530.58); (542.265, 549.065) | 1.09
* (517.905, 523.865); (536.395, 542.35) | 1.29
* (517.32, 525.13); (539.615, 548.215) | 1.28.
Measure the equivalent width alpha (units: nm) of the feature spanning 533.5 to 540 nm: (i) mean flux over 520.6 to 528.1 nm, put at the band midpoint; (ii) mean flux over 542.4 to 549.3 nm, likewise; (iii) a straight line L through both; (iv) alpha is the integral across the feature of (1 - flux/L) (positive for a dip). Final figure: -0.35 nm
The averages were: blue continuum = 7.01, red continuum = 8.03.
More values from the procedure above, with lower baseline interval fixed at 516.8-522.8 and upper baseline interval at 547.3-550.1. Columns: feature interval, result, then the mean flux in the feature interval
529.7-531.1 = -0.28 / 7.71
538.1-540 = -0.19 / 8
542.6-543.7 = 0.04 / 7.41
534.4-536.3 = -0.37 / 8.23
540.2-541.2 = 0.03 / 7.2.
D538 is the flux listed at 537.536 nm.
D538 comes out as 8.315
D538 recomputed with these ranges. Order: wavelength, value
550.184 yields 8.158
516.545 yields 5.162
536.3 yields 8.363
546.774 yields 8.937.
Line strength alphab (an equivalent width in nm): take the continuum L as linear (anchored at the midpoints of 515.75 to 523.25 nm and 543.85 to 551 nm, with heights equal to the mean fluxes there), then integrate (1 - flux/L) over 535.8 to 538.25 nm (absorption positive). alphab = -0.31 nm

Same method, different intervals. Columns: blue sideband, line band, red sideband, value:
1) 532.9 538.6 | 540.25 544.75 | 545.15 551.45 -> 0.208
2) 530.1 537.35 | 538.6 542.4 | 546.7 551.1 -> 0.154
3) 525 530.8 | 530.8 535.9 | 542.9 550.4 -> -0.227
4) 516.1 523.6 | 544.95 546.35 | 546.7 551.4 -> -0.027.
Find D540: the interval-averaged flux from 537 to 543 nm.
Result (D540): 7.8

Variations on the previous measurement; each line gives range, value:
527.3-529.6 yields 7.76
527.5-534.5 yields 7.69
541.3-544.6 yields 7.86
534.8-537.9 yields 8.13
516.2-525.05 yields 5.87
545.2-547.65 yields 8.05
